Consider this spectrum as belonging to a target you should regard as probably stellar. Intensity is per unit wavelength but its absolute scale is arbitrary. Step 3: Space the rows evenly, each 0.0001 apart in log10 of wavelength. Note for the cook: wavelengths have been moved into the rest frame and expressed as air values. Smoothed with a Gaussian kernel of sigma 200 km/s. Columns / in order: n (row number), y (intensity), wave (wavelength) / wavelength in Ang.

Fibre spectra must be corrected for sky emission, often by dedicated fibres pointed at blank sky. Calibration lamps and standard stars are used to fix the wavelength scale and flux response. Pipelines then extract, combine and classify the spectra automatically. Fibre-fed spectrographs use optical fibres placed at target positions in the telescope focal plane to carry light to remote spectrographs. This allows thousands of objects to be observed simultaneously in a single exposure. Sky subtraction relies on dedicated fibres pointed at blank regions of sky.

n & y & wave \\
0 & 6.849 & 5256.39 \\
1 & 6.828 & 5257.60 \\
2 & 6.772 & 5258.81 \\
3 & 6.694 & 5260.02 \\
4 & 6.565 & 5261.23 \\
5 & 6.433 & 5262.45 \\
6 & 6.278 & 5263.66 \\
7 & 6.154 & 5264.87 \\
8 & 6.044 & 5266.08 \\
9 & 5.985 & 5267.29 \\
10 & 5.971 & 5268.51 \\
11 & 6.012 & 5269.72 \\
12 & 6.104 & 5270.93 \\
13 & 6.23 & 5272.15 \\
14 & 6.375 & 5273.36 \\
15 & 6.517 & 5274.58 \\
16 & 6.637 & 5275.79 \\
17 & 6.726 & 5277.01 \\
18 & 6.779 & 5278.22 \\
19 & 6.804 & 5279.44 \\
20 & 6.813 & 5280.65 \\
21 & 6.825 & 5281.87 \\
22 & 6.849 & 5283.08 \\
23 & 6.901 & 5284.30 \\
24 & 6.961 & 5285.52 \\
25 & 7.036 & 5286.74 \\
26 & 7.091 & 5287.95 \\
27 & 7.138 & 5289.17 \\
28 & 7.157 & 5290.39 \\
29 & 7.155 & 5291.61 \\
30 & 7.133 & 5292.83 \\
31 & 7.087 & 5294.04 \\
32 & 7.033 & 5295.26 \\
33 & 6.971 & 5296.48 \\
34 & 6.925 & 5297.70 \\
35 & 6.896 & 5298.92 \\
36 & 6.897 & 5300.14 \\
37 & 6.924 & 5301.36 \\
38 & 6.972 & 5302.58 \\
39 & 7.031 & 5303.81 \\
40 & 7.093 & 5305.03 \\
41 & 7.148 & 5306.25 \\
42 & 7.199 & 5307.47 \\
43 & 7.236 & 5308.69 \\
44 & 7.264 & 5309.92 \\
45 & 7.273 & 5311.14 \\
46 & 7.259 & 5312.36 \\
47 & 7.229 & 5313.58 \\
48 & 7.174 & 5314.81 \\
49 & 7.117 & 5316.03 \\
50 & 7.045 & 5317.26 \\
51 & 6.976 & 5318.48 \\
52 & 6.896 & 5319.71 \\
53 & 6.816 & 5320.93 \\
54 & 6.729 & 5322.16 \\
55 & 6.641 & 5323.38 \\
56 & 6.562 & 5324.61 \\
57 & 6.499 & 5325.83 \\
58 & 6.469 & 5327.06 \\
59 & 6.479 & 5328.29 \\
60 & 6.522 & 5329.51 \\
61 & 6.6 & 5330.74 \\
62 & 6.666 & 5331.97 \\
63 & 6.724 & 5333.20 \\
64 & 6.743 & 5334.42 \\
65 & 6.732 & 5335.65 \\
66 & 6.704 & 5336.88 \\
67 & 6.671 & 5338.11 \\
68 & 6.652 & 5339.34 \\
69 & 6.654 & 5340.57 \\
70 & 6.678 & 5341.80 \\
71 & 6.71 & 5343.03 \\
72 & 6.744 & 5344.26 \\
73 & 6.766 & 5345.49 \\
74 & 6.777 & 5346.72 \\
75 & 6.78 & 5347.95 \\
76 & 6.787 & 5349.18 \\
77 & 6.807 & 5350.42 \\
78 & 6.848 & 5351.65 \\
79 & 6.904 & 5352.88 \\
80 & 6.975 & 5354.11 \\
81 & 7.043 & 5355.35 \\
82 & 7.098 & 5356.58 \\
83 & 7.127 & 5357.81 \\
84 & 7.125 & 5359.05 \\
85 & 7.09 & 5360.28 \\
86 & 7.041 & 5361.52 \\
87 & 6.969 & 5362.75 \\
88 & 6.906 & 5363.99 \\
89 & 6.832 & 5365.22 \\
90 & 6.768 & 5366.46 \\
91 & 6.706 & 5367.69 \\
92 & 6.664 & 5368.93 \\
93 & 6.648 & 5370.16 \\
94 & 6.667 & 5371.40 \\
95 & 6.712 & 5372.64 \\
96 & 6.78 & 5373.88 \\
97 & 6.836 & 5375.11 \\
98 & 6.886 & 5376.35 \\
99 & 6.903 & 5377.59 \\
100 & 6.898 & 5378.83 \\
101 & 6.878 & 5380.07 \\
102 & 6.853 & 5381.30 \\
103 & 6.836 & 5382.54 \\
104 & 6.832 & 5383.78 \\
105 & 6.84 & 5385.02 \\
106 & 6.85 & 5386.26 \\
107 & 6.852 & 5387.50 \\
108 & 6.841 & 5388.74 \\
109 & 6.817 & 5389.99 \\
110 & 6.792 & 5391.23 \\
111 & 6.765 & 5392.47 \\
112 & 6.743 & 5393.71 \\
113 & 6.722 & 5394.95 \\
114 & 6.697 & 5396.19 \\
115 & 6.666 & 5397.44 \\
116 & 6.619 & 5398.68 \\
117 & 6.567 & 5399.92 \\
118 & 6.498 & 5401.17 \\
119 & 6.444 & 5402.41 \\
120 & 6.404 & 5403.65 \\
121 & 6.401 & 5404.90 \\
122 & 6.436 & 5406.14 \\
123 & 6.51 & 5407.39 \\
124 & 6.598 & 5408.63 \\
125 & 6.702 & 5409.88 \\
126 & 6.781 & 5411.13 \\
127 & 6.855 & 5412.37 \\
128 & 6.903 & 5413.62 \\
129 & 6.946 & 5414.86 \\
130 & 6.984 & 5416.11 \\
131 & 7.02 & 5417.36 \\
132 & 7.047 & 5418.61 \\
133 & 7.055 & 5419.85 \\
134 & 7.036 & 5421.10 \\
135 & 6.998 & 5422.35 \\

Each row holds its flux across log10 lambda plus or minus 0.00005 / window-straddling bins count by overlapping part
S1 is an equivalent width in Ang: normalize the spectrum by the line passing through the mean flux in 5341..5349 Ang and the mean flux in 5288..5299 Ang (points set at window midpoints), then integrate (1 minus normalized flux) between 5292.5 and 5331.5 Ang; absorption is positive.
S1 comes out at 0.1 Ang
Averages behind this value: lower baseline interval 7.06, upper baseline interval 6.75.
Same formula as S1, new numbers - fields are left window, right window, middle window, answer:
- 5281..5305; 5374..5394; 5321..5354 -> 1.1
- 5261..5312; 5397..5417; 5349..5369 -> -0.7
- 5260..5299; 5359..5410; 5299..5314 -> -1.0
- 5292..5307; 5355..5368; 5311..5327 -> 0.2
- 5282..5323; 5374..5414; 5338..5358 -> 0.2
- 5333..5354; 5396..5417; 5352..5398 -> -1.0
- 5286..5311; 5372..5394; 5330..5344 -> 0.6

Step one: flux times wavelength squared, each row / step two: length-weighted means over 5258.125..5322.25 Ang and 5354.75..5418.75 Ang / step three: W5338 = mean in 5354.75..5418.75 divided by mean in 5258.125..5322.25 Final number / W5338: 1.03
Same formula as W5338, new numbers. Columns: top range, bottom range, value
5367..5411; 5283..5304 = 0.99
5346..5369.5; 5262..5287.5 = 1.10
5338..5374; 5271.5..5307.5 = 1.01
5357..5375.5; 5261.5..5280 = 1.12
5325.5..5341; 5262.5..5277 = 1.09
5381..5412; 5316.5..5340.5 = 1.02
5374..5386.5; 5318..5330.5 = 1.05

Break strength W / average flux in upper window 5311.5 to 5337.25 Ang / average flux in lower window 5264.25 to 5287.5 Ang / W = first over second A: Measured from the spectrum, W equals 1.04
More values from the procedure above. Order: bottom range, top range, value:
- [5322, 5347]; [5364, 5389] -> 1.02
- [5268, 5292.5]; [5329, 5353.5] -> 1.00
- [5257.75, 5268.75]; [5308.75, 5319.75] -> 1.13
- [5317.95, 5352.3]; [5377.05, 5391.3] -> 1.02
